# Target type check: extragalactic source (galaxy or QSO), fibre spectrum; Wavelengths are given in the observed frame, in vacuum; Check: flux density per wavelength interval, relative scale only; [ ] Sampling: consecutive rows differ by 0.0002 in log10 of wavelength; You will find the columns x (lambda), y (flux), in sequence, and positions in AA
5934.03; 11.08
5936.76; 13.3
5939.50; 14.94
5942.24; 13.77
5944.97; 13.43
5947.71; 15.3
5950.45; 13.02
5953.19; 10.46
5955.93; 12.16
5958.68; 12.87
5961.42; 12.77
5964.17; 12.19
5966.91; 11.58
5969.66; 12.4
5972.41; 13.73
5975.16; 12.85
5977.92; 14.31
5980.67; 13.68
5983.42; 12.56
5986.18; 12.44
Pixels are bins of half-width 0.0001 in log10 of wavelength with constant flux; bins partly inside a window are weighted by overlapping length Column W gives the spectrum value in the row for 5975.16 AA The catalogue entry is 12.85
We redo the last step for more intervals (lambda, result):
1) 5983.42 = 12.56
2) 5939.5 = 14.94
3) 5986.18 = 12.44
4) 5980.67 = 13.68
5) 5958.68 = 12.87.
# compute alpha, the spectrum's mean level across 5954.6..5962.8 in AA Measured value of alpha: 12.6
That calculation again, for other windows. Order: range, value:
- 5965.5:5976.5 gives 12.6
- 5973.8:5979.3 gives 13.6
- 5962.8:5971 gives 12.1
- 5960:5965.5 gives 12.5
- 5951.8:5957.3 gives 11.3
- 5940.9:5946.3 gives 13.6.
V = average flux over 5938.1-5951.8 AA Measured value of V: 14.1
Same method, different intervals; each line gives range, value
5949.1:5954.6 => 11.7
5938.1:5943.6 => 14.3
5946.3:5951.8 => 14.2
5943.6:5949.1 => 14.4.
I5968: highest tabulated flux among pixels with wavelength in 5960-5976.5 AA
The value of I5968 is 13.73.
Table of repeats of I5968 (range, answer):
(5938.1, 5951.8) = 15.3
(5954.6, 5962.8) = 12.87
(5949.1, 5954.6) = 13.02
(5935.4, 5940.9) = 14.94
